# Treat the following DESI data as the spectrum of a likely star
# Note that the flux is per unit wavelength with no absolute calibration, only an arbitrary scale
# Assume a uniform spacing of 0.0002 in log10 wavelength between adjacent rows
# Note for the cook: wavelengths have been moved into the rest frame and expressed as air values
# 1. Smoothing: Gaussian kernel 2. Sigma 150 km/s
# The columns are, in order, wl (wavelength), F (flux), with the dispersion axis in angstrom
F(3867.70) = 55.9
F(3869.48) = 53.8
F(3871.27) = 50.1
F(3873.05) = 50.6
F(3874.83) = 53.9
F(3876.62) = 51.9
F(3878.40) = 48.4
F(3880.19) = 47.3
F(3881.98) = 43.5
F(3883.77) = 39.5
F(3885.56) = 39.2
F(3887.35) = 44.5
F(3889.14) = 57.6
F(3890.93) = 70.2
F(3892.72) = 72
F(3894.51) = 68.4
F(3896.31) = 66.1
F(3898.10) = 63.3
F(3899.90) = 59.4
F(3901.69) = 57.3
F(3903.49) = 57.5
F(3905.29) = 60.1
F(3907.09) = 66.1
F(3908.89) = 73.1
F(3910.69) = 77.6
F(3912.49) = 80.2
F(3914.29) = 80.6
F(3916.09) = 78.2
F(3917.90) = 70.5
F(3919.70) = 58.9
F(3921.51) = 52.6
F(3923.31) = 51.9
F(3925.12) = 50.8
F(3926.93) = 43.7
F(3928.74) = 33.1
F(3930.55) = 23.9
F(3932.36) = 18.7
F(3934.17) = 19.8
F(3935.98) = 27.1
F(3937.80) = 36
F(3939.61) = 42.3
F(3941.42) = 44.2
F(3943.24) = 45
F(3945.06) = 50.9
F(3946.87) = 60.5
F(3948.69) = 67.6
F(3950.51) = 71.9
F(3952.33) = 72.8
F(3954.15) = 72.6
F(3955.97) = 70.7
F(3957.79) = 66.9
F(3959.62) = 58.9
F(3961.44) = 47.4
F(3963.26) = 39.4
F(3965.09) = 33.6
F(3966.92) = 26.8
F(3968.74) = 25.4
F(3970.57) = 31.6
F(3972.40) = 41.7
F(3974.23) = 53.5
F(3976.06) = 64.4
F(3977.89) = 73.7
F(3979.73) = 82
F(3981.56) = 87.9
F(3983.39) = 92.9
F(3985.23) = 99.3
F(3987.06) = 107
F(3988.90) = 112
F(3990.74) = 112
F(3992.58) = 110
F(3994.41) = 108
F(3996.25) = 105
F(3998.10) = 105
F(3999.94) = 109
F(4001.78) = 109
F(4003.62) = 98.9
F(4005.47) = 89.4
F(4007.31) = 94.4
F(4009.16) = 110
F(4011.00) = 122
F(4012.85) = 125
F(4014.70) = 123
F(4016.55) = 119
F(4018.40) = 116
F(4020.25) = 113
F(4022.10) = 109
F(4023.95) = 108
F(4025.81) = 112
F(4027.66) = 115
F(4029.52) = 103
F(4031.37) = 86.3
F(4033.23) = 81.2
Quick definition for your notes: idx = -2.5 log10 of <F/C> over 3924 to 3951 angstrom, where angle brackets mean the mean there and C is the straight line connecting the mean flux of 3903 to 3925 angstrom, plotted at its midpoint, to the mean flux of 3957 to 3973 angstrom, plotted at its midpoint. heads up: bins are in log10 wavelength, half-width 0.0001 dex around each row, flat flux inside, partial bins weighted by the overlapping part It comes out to 0.27 mag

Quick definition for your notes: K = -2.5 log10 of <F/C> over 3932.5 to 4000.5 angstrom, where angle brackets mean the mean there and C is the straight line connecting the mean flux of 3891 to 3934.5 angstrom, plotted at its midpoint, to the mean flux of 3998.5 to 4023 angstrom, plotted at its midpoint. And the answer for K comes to 0.32 mag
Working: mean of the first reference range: 58.4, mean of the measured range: 66.2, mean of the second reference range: 111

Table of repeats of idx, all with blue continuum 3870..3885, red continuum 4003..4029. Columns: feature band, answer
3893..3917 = -0.131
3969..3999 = 0.145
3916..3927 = 0.176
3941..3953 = 0.324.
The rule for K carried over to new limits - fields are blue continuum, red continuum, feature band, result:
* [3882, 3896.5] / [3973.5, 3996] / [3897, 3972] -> 0.33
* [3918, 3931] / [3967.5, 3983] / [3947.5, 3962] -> -0.23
